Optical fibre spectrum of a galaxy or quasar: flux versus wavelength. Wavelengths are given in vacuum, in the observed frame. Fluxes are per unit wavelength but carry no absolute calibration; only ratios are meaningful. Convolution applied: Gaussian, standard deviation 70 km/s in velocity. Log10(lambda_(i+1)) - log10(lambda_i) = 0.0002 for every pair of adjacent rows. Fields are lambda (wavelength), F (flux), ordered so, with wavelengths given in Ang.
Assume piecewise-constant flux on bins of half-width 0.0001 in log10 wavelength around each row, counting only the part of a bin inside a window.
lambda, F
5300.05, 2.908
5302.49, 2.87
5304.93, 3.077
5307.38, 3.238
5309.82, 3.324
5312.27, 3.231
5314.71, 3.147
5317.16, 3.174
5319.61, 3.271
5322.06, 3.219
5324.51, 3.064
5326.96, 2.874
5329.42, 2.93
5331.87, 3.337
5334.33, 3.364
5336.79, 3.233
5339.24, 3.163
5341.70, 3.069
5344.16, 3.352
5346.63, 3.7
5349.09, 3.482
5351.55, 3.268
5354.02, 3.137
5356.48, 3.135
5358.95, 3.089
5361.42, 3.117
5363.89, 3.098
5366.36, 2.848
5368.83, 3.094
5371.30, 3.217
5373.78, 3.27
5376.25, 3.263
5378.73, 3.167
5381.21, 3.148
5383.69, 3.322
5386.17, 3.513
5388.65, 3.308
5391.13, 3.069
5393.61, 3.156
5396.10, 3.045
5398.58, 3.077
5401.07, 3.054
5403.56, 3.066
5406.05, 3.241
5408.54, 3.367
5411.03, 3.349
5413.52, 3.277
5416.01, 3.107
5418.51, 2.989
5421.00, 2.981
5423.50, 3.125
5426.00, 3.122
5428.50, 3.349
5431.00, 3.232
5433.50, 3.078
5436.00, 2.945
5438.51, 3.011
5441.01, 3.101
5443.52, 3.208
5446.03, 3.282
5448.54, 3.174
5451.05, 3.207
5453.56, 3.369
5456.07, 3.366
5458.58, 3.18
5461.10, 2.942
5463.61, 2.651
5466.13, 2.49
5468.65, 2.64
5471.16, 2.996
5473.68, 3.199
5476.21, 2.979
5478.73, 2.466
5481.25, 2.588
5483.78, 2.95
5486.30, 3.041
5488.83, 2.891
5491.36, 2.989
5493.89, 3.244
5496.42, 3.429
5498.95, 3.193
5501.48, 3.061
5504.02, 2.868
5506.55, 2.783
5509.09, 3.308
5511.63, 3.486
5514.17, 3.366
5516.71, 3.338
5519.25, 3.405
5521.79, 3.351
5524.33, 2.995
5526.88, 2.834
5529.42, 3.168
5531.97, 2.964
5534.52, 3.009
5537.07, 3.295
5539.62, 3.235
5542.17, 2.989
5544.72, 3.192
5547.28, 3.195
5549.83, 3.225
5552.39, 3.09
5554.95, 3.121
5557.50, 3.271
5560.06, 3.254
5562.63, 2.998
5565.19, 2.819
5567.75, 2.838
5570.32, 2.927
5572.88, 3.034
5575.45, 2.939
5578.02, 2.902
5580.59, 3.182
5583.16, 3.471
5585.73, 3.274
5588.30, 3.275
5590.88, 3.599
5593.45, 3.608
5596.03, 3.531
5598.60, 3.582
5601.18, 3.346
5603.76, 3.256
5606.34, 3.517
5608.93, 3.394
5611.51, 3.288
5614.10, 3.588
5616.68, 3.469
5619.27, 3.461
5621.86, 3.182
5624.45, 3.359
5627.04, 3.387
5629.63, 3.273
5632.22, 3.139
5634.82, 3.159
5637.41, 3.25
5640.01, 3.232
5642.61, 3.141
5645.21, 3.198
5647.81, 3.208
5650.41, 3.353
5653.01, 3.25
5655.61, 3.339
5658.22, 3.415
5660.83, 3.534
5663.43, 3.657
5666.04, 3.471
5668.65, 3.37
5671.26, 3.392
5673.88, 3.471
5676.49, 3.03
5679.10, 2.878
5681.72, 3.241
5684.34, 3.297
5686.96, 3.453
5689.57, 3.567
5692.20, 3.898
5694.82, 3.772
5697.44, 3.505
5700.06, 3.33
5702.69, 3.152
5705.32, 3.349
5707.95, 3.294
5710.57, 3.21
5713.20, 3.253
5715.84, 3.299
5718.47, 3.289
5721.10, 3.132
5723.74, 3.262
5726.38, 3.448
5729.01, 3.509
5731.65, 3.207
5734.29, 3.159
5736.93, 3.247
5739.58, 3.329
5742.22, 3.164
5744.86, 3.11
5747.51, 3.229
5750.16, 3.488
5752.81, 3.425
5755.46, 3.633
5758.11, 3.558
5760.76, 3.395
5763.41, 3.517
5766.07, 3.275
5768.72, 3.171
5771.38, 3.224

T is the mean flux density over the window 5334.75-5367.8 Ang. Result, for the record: 3.21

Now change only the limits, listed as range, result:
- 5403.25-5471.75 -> 3.1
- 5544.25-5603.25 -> 3.2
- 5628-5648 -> 3.2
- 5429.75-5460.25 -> 3.18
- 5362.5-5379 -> 3.14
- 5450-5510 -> 2.99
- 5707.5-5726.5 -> 3.26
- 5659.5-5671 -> 3.5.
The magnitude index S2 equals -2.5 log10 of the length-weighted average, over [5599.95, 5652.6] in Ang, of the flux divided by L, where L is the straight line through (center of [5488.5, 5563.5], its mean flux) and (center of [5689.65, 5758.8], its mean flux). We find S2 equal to -0.02 mag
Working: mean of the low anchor 3.16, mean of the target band 3.31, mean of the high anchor 3.36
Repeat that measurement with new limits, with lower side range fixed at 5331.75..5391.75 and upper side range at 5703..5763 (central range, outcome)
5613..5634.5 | -0.018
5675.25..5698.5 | -0.032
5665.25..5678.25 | -0.007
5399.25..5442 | 0.035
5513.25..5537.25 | 0.035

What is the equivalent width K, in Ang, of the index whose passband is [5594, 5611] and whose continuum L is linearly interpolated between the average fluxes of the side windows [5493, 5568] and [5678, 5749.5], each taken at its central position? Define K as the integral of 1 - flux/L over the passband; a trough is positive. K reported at -1.18 Ang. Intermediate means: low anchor 3.15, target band 3.44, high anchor 3.32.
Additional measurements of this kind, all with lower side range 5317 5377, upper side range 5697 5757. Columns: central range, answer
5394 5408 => 0.4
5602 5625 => -0.9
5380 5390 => -0.4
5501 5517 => 0.3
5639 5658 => 0.1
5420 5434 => 0.3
